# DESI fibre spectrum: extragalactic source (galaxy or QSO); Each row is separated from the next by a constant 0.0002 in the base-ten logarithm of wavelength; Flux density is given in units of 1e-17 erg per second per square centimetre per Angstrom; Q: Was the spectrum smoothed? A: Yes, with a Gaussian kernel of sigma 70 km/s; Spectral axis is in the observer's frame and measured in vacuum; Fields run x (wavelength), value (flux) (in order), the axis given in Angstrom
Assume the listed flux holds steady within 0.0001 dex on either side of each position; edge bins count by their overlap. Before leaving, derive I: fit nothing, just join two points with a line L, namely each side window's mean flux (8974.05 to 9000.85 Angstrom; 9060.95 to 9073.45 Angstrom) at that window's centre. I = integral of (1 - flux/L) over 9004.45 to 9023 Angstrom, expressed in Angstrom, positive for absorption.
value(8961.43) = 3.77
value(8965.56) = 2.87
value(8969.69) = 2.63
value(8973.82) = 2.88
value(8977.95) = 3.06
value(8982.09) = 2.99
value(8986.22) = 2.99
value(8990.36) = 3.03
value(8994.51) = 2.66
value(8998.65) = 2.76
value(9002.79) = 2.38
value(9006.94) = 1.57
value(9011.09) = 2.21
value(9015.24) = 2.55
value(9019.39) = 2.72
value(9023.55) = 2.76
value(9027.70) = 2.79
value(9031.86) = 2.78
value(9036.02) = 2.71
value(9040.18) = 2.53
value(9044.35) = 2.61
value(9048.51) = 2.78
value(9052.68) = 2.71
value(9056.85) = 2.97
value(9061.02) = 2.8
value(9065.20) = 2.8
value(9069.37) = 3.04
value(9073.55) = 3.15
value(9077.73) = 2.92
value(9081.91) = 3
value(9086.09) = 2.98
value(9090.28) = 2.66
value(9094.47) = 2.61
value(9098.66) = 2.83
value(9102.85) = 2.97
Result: 3.9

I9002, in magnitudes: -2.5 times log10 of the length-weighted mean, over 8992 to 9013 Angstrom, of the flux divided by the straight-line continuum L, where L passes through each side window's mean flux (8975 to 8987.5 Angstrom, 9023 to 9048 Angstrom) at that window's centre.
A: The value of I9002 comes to 0.23 mag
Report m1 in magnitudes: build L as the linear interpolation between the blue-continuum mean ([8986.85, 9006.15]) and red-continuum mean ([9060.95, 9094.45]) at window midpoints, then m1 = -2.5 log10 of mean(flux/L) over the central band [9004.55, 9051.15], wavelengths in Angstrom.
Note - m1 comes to 0.08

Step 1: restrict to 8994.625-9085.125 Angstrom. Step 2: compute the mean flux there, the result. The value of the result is 2.7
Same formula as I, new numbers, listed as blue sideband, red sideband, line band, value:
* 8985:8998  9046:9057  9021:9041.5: 0.7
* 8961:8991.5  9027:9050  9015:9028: 0.3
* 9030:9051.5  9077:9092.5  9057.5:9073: -0.7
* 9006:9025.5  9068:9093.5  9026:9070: -1.6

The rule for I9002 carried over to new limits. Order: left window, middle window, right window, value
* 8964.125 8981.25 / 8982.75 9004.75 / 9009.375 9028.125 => -0.01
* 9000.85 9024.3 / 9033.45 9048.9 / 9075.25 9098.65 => -0.05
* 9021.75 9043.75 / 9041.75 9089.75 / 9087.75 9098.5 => -0.07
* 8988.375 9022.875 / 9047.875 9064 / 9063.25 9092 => 0.00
